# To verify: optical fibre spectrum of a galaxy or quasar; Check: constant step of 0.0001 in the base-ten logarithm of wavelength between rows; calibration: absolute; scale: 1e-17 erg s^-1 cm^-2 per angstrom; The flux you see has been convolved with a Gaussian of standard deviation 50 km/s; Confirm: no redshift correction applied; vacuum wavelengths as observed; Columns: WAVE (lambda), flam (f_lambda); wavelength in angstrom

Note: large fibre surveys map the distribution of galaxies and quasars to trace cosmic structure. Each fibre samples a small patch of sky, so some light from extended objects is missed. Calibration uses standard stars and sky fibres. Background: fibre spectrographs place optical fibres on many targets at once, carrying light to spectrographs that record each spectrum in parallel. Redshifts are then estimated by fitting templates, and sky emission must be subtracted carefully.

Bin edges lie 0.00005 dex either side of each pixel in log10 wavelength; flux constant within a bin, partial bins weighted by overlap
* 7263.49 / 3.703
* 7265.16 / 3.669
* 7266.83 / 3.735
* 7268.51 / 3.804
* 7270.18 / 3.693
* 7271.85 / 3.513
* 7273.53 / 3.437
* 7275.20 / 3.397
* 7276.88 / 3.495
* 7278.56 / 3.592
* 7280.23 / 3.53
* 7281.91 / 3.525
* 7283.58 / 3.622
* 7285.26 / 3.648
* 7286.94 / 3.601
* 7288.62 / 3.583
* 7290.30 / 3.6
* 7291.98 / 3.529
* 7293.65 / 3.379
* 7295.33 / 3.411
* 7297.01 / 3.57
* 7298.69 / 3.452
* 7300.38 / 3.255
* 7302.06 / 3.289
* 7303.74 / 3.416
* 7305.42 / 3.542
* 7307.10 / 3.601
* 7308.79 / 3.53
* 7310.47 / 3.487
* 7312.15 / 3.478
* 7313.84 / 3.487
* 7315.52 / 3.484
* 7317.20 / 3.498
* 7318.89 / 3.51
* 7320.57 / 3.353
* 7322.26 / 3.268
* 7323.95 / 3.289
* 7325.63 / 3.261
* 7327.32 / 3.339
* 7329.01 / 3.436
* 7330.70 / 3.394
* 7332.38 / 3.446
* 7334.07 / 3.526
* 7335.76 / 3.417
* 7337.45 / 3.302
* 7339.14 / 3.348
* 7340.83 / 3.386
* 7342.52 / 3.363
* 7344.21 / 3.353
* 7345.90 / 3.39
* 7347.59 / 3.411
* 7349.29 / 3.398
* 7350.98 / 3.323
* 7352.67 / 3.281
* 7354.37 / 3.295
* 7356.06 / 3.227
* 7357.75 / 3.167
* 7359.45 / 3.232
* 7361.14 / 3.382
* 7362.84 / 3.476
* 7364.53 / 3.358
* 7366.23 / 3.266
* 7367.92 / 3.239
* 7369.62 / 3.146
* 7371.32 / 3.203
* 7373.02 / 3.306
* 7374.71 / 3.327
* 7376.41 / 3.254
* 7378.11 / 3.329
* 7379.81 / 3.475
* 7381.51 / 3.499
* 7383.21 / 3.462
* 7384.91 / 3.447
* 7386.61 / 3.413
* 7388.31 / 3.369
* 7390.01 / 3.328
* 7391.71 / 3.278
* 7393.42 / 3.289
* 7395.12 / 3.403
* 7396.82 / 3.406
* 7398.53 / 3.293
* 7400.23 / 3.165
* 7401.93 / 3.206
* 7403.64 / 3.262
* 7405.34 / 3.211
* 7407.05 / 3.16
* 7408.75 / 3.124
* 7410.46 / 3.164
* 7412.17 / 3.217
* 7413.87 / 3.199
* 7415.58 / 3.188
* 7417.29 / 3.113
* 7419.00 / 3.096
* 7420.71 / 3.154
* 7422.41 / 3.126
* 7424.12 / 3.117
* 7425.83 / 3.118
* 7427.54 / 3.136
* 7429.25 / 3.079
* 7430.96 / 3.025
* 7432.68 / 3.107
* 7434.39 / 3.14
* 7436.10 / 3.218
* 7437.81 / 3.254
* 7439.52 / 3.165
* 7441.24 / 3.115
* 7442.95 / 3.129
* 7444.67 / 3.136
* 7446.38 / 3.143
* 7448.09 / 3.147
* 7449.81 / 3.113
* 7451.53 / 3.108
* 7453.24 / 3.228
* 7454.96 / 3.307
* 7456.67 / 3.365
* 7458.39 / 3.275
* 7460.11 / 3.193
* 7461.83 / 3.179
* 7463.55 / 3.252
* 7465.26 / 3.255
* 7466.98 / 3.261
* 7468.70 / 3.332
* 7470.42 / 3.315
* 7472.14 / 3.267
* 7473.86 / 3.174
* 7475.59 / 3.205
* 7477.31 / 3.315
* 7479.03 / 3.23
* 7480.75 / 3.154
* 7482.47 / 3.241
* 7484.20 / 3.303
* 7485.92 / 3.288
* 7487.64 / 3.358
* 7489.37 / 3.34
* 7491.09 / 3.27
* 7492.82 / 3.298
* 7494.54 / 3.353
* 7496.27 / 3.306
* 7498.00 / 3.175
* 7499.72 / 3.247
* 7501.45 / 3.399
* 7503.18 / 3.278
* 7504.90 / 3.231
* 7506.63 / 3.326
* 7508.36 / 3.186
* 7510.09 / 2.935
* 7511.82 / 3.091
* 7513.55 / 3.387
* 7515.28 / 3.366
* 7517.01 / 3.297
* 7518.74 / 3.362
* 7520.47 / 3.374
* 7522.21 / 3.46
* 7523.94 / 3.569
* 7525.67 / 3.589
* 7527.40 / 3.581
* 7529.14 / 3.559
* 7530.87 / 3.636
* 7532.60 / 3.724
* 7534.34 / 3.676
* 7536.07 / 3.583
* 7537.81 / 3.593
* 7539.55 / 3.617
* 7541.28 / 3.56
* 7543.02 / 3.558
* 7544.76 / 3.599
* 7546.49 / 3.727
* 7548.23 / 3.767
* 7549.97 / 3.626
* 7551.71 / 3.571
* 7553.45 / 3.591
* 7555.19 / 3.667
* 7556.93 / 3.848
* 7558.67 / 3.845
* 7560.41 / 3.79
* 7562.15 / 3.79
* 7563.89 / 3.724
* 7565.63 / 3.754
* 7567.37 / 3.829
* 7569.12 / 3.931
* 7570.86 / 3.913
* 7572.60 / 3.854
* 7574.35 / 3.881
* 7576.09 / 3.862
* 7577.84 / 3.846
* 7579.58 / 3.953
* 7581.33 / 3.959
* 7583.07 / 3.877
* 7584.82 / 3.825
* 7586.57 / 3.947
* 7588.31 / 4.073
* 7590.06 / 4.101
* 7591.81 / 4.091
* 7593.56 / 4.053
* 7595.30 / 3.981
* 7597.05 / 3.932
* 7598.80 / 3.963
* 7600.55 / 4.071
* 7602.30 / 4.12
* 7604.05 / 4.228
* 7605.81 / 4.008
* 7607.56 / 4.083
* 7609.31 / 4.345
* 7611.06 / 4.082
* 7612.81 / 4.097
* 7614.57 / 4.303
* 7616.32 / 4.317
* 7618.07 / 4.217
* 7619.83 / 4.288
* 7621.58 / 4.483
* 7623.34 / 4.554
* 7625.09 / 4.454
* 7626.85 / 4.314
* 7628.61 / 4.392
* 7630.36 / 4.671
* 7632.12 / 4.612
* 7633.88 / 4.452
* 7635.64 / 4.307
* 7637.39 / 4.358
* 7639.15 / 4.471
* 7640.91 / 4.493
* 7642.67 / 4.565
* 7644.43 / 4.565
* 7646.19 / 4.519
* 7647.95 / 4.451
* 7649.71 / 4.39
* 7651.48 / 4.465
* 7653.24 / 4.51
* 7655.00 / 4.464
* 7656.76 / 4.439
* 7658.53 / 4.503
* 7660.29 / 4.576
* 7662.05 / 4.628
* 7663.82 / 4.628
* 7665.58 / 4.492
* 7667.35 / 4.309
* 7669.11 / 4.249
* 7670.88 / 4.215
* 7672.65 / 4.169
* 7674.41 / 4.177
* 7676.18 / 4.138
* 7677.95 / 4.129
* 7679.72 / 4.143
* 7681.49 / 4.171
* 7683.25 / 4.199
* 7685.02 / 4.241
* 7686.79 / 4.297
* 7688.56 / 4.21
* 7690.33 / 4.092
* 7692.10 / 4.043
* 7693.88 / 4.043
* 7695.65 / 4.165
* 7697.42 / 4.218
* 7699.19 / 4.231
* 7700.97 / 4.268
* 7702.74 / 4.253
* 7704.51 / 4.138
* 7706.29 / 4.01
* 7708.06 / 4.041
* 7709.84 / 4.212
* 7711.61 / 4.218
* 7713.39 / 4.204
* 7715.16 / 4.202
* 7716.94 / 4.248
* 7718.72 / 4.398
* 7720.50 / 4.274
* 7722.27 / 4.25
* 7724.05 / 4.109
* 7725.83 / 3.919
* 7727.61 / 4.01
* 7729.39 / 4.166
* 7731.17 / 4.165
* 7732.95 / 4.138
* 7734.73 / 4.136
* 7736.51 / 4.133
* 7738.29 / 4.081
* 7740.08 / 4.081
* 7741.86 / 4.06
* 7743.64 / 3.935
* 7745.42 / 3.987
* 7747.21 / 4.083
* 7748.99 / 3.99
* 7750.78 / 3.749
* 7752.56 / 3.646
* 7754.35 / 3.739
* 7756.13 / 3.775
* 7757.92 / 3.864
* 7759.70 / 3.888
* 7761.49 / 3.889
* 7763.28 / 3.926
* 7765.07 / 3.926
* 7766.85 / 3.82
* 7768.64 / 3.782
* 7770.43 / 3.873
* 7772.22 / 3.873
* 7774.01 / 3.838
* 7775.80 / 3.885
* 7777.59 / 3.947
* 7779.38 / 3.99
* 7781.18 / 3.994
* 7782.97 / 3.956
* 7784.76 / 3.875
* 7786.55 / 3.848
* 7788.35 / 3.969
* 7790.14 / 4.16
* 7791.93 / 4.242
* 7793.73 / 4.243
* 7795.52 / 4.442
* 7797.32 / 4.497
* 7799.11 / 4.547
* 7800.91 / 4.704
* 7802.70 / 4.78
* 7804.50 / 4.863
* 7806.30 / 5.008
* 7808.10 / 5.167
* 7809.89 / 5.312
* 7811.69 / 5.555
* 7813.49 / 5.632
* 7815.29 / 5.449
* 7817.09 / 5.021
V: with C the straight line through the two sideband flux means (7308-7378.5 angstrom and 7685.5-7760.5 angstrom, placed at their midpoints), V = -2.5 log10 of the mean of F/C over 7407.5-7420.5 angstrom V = 0.11 mag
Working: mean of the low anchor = 3.36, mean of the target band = 3.16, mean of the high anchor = 4.09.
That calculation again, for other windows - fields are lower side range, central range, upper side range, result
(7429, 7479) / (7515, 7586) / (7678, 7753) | -0.04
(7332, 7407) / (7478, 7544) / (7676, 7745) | 0.09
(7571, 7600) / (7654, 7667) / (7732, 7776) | -0.15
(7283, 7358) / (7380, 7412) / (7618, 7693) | 0.10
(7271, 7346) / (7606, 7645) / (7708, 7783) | -0.14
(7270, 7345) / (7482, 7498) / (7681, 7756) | 0.14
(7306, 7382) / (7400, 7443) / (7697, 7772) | 0.11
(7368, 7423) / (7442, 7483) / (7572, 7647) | 0.11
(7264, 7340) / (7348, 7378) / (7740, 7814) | 0.09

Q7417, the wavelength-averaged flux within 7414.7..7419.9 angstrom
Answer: 3.13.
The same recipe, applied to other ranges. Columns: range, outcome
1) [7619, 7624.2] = 4.44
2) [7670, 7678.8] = 4.16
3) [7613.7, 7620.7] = 4.28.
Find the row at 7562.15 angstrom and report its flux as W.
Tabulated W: 3.79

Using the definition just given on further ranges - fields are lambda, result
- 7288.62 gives 3.583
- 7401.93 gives 3.206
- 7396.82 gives 3.406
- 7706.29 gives 4.01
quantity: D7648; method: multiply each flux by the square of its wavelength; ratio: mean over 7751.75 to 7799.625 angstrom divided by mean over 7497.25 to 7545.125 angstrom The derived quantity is 1.24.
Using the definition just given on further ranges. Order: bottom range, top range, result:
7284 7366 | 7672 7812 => 1.36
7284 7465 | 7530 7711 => 1.33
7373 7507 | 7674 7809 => 1.38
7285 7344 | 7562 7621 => 1.26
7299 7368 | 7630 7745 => 1.39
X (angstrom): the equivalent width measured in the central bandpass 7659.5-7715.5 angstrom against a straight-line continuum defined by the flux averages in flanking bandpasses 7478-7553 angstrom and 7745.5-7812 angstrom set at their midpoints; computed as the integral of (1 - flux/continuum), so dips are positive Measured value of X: -4.6 angstrom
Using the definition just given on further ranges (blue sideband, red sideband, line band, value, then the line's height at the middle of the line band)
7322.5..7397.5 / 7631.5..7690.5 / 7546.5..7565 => 1.3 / 4.01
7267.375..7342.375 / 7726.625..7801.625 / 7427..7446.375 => 2.6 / 3.63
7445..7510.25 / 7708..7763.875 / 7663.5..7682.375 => -1.9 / 3.85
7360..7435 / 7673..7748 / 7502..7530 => 1.9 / 3.59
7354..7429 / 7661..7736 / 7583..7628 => -2.7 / 3.92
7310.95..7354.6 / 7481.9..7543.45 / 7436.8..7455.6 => 1.2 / 3.39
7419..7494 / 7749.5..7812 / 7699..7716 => -0.9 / 3.96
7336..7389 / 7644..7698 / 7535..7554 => 1.4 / 3.91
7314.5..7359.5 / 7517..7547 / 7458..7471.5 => 0.9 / 3.49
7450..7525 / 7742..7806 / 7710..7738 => -1.8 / 3.92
